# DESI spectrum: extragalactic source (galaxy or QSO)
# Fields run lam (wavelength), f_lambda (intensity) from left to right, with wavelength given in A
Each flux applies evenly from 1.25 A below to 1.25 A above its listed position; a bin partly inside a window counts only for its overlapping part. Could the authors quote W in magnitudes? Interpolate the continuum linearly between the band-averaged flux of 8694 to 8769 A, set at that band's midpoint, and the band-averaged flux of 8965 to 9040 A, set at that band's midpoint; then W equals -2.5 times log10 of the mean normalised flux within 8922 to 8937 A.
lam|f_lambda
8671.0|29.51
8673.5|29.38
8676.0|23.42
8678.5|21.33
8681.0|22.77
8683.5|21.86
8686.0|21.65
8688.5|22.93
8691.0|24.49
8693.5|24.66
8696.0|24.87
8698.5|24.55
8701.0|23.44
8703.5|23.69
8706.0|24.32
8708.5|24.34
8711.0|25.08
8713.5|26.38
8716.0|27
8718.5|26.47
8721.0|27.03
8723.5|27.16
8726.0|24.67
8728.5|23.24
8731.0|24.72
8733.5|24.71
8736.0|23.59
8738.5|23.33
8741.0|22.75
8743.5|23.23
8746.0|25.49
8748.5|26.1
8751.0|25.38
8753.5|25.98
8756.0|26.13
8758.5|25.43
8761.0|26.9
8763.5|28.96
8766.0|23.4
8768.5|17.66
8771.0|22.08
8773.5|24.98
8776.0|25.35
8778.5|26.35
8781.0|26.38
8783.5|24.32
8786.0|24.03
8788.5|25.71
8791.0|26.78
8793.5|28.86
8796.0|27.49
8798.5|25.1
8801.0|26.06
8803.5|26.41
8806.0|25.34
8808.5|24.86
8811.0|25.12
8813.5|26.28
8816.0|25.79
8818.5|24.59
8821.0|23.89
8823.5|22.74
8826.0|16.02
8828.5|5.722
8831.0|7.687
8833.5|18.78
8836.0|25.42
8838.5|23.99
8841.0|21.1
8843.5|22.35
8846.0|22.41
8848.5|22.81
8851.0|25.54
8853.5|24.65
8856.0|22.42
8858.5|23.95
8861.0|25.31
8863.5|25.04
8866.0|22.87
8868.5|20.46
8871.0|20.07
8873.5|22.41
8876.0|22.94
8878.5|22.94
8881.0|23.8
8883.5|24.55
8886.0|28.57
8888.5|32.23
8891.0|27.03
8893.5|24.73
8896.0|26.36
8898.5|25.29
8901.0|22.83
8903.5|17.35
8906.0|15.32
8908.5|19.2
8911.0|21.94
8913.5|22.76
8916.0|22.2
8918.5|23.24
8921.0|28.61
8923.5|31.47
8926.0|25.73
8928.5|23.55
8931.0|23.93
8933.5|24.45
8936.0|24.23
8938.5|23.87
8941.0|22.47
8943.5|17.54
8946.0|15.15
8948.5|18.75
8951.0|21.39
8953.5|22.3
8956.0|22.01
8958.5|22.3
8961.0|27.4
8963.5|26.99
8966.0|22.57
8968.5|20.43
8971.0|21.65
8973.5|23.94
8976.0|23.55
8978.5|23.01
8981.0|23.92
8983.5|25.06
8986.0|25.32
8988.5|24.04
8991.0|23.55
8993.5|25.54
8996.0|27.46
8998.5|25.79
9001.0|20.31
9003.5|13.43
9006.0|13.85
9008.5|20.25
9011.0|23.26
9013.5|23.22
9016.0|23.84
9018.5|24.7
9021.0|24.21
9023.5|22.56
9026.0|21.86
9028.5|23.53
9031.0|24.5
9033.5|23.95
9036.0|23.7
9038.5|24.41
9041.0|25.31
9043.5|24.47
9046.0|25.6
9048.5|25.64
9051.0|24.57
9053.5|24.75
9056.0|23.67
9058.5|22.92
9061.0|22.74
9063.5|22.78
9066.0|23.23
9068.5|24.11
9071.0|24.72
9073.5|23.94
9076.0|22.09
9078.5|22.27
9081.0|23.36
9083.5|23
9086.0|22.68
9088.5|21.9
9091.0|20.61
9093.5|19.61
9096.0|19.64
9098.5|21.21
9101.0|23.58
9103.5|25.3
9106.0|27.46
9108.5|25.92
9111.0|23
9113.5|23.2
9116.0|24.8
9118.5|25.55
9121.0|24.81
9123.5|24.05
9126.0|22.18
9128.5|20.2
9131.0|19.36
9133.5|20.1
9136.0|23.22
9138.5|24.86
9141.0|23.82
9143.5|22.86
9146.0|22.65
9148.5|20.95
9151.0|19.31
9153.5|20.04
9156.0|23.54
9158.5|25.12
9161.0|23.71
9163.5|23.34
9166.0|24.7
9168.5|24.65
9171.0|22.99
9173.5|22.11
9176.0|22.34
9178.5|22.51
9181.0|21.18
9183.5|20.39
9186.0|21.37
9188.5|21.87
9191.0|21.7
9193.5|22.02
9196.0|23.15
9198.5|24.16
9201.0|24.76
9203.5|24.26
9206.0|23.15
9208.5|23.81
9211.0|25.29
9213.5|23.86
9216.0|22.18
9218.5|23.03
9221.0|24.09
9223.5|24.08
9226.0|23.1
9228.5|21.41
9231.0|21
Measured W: -0.10 mag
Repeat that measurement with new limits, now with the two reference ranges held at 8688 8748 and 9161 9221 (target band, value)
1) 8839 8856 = 0.051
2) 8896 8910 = 0.168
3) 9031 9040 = -0.025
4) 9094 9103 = 0.083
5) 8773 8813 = -0.060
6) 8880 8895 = -0.117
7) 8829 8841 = 0.304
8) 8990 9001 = -0.058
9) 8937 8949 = 0.210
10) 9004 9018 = 0.146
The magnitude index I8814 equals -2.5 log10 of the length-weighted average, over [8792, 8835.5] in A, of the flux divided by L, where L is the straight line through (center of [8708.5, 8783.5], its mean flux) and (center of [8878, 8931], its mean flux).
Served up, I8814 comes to 0.10 mag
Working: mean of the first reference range 25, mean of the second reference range 24.3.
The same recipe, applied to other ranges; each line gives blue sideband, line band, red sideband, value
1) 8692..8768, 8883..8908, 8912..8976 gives -0.031 mag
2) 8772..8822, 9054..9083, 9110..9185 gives 0.004 mag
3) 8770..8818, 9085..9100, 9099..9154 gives 0.117 mag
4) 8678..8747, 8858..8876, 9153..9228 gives 0.050 mag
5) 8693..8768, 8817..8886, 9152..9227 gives 0.128 mag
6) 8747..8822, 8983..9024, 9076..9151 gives 0.045 mag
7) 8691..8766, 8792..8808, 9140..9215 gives -0.073 mag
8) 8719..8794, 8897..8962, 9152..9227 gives 0.080 mag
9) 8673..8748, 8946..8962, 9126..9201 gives 0.077 mag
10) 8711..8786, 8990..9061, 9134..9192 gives 0.005 mag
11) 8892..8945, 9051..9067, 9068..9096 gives -0.044 mag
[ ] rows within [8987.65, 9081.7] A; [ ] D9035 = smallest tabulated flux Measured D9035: 13.43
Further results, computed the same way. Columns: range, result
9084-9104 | 19.61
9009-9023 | 23.22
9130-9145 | 19.36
